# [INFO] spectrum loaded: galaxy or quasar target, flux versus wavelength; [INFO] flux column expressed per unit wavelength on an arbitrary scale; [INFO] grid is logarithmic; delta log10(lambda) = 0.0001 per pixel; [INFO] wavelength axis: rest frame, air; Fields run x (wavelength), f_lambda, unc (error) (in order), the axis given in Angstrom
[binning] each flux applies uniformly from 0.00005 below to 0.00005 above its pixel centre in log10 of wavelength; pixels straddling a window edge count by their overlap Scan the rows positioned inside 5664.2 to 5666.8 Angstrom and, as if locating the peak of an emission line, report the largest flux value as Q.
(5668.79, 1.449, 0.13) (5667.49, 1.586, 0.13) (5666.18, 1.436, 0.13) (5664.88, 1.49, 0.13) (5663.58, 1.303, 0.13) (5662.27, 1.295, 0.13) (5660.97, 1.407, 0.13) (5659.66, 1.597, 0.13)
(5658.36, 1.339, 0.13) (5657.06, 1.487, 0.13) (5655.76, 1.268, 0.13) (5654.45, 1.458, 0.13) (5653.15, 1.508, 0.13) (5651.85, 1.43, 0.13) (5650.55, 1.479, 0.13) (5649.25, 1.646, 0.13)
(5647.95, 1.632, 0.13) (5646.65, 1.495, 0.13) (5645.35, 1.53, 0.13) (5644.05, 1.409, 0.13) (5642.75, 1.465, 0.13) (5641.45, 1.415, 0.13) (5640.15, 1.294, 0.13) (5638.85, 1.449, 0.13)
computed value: 1.49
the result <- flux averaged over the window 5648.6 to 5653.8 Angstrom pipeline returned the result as 1.52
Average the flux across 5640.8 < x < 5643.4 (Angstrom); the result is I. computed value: 1.44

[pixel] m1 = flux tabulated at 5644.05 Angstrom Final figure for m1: 1.409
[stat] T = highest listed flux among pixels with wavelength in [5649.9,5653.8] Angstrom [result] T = 1.508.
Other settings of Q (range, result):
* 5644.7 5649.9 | 1.646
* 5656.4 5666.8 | 1.597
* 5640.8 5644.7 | 1.465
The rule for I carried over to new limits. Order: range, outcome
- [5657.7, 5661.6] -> 1.45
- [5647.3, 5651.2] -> 1.59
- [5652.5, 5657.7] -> 1.43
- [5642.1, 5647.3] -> 1.47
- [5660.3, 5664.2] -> 1.33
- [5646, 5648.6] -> 1.56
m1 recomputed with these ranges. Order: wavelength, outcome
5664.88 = 1.49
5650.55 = 1.479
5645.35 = 1.53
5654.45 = 1.458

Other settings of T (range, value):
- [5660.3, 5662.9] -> 1.407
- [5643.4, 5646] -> 1.53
